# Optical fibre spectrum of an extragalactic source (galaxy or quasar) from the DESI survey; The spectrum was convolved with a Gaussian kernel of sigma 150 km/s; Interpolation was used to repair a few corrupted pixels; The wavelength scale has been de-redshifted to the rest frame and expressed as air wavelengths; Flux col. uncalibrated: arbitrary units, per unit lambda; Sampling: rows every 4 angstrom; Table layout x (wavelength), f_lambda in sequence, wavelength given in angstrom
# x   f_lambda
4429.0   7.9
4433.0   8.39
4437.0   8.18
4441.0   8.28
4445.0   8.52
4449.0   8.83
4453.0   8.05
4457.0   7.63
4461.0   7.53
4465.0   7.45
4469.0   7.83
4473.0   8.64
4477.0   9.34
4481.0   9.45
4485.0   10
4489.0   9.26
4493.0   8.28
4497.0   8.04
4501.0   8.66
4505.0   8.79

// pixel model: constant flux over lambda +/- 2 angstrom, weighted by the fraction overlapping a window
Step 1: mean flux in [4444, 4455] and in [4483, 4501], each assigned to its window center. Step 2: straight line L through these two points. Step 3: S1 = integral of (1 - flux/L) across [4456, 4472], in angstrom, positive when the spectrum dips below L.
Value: 1.7 angstrom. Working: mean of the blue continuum 8.46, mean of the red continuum 8.87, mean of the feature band 7.67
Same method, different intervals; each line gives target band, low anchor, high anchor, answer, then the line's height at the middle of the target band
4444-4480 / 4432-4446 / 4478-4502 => 1.6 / 8.62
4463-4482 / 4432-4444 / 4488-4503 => -0.1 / 8.43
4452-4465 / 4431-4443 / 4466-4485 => 1.4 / 8.61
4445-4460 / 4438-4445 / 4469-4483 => 0.6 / 8.53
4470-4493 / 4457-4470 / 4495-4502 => -3.5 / 7.96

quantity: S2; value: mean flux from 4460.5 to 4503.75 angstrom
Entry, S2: 8.63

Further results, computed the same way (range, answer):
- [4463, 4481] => 8.44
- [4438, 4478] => 8.18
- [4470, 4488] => 9.27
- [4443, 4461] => 8.18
